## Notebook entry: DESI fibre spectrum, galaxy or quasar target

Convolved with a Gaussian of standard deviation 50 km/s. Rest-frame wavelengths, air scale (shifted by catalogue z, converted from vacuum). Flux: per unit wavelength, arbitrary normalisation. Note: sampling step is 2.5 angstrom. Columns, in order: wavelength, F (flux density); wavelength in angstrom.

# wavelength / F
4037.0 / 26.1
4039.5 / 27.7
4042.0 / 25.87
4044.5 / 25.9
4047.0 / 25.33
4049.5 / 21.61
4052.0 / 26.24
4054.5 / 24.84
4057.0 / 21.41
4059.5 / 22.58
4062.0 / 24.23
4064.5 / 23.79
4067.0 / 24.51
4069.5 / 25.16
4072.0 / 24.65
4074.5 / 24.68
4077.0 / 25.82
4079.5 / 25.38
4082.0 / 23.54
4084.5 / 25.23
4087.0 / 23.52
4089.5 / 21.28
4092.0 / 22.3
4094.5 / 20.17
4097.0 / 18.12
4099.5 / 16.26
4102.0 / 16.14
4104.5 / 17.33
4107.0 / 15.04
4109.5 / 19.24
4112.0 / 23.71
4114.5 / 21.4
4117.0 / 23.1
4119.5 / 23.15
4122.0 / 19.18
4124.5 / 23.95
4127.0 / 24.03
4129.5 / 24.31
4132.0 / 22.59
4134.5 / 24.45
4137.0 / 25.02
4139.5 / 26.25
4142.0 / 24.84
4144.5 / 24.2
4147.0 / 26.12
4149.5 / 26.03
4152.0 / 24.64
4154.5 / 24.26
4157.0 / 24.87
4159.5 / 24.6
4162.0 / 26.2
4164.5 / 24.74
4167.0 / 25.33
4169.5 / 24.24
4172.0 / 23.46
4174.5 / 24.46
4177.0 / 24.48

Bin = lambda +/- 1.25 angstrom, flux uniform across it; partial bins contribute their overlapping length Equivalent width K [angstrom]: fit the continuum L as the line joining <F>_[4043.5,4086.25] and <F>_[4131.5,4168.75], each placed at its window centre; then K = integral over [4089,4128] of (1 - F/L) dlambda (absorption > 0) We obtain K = 7.0 angstrom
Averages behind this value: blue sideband 24.4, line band 20.2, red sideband 25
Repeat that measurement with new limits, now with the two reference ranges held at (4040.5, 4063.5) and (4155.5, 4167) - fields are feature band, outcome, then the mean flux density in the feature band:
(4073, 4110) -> 5.4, 21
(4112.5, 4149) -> 1.6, 23.8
